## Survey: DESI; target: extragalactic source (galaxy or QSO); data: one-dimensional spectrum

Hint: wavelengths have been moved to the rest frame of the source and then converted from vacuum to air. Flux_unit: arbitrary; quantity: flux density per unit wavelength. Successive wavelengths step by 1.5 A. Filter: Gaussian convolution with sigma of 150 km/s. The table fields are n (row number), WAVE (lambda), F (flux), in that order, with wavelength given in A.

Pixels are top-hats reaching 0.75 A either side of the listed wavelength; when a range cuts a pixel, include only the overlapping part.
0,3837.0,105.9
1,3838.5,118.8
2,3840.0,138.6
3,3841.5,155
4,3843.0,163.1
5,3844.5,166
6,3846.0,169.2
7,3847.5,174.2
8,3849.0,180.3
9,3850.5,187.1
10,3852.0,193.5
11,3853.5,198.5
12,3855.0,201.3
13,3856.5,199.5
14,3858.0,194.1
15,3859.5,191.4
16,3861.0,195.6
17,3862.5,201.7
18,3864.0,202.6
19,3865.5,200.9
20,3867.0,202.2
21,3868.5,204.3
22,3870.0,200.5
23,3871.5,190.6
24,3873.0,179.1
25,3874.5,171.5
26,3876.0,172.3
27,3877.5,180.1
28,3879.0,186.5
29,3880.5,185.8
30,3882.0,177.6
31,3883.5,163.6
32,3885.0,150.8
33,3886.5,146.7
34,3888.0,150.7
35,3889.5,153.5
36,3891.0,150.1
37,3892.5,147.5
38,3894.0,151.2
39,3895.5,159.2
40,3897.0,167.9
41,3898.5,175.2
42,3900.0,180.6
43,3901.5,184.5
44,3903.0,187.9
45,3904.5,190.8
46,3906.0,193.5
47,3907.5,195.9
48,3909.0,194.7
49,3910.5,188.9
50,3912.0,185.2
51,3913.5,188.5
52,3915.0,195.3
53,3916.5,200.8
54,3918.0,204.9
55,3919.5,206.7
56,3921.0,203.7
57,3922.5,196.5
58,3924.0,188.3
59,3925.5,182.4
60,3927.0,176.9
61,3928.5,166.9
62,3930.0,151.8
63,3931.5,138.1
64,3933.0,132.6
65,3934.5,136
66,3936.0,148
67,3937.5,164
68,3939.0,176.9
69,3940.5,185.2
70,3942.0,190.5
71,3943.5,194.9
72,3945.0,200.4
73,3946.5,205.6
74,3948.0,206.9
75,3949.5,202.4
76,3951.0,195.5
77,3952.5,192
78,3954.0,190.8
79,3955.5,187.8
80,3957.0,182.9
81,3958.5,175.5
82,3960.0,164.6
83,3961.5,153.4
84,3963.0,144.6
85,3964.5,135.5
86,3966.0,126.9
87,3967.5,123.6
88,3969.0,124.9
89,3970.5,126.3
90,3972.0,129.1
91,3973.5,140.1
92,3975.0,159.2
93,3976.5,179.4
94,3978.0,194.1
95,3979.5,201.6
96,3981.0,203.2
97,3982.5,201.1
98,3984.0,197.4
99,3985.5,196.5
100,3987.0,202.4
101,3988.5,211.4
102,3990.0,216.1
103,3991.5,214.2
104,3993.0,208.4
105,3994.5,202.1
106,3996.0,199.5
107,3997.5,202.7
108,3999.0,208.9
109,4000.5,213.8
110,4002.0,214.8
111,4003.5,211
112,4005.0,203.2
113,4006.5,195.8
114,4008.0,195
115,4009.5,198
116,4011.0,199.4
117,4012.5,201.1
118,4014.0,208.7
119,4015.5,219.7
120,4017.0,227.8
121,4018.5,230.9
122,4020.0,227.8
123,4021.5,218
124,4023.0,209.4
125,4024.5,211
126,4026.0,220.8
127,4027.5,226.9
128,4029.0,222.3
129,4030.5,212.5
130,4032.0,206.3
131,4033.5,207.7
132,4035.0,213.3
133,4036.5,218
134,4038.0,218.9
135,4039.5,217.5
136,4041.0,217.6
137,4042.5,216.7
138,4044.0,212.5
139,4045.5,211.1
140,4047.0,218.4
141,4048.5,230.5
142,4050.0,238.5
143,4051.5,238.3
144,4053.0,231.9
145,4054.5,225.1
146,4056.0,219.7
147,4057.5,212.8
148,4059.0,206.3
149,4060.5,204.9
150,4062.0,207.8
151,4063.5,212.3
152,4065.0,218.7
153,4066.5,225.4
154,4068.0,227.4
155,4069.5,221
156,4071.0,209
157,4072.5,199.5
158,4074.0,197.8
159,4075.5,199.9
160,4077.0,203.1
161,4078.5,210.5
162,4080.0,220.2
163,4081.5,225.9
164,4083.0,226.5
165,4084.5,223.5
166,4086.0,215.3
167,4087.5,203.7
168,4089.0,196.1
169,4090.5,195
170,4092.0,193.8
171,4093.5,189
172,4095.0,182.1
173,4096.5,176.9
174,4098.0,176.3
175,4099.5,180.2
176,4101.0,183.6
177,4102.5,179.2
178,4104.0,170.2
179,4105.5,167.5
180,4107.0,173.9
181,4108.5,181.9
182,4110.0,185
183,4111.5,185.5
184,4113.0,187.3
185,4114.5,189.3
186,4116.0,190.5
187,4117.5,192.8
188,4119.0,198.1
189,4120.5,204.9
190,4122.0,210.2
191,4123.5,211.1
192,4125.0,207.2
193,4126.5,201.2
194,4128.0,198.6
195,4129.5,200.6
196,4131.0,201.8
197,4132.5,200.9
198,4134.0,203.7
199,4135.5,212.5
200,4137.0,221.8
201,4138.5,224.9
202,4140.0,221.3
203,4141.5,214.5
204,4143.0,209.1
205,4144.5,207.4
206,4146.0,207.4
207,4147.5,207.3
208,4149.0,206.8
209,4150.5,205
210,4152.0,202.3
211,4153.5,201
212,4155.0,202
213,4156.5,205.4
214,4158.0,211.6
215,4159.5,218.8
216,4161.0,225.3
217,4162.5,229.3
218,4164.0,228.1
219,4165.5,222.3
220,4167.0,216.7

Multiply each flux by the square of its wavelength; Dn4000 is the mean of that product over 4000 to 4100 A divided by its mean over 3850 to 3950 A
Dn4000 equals 1.3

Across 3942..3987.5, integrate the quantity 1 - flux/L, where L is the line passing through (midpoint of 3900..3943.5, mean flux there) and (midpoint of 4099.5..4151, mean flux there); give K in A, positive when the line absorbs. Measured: 2.4 A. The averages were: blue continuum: 181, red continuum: 199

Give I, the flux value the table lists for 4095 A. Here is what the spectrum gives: 182.1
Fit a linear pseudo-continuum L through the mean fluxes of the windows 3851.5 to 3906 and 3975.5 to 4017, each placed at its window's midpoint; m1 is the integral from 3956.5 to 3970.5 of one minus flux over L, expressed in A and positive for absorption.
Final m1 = 3.62 A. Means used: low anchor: 180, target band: 146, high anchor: 204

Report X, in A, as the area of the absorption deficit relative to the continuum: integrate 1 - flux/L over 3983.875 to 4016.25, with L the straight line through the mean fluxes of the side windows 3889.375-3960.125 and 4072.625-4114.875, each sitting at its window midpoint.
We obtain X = -3.36 A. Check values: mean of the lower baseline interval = 180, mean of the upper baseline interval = 194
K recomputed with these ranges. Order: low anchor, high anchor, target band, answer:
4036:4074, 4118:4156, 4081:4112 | 3.2 A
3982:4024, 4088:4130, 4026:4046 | -1.3 A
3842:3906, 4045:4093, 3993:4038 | -1.4 A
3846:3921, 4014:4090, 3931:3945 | 2.1 A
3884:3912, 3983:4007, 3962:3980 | 4.5 A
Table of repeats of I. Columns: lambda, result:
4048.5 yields 230.5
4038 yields 218.9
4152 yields 202.3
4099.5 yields 180.2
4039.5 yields 217.5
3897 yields 167.9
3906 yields 193.5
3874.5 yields 171.5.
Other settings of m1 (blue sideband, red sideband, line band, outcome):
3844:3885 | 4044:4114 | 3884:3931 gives 3.2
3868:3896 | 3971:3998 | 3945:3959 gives -0.7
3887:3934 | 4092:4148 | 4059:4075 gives -1.7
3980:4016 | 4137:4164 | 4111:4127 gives 1.0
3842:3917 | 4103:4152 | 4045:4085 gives -4.5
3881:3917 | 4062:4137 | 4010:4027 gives -2.4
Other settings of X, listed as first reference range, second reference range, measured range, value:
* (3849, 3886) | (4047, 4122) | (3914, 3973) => 6.53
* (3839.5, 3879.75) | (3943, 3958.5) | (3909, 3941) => 2.46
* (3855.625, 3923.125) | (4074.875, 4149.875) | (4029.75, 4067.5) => -4.43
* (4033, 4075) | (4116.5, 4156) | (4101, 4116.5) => 2.14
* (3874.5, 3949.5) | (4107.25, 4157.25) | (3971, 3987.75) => 0.32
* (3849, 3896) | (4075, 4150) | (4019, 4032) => -1.72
